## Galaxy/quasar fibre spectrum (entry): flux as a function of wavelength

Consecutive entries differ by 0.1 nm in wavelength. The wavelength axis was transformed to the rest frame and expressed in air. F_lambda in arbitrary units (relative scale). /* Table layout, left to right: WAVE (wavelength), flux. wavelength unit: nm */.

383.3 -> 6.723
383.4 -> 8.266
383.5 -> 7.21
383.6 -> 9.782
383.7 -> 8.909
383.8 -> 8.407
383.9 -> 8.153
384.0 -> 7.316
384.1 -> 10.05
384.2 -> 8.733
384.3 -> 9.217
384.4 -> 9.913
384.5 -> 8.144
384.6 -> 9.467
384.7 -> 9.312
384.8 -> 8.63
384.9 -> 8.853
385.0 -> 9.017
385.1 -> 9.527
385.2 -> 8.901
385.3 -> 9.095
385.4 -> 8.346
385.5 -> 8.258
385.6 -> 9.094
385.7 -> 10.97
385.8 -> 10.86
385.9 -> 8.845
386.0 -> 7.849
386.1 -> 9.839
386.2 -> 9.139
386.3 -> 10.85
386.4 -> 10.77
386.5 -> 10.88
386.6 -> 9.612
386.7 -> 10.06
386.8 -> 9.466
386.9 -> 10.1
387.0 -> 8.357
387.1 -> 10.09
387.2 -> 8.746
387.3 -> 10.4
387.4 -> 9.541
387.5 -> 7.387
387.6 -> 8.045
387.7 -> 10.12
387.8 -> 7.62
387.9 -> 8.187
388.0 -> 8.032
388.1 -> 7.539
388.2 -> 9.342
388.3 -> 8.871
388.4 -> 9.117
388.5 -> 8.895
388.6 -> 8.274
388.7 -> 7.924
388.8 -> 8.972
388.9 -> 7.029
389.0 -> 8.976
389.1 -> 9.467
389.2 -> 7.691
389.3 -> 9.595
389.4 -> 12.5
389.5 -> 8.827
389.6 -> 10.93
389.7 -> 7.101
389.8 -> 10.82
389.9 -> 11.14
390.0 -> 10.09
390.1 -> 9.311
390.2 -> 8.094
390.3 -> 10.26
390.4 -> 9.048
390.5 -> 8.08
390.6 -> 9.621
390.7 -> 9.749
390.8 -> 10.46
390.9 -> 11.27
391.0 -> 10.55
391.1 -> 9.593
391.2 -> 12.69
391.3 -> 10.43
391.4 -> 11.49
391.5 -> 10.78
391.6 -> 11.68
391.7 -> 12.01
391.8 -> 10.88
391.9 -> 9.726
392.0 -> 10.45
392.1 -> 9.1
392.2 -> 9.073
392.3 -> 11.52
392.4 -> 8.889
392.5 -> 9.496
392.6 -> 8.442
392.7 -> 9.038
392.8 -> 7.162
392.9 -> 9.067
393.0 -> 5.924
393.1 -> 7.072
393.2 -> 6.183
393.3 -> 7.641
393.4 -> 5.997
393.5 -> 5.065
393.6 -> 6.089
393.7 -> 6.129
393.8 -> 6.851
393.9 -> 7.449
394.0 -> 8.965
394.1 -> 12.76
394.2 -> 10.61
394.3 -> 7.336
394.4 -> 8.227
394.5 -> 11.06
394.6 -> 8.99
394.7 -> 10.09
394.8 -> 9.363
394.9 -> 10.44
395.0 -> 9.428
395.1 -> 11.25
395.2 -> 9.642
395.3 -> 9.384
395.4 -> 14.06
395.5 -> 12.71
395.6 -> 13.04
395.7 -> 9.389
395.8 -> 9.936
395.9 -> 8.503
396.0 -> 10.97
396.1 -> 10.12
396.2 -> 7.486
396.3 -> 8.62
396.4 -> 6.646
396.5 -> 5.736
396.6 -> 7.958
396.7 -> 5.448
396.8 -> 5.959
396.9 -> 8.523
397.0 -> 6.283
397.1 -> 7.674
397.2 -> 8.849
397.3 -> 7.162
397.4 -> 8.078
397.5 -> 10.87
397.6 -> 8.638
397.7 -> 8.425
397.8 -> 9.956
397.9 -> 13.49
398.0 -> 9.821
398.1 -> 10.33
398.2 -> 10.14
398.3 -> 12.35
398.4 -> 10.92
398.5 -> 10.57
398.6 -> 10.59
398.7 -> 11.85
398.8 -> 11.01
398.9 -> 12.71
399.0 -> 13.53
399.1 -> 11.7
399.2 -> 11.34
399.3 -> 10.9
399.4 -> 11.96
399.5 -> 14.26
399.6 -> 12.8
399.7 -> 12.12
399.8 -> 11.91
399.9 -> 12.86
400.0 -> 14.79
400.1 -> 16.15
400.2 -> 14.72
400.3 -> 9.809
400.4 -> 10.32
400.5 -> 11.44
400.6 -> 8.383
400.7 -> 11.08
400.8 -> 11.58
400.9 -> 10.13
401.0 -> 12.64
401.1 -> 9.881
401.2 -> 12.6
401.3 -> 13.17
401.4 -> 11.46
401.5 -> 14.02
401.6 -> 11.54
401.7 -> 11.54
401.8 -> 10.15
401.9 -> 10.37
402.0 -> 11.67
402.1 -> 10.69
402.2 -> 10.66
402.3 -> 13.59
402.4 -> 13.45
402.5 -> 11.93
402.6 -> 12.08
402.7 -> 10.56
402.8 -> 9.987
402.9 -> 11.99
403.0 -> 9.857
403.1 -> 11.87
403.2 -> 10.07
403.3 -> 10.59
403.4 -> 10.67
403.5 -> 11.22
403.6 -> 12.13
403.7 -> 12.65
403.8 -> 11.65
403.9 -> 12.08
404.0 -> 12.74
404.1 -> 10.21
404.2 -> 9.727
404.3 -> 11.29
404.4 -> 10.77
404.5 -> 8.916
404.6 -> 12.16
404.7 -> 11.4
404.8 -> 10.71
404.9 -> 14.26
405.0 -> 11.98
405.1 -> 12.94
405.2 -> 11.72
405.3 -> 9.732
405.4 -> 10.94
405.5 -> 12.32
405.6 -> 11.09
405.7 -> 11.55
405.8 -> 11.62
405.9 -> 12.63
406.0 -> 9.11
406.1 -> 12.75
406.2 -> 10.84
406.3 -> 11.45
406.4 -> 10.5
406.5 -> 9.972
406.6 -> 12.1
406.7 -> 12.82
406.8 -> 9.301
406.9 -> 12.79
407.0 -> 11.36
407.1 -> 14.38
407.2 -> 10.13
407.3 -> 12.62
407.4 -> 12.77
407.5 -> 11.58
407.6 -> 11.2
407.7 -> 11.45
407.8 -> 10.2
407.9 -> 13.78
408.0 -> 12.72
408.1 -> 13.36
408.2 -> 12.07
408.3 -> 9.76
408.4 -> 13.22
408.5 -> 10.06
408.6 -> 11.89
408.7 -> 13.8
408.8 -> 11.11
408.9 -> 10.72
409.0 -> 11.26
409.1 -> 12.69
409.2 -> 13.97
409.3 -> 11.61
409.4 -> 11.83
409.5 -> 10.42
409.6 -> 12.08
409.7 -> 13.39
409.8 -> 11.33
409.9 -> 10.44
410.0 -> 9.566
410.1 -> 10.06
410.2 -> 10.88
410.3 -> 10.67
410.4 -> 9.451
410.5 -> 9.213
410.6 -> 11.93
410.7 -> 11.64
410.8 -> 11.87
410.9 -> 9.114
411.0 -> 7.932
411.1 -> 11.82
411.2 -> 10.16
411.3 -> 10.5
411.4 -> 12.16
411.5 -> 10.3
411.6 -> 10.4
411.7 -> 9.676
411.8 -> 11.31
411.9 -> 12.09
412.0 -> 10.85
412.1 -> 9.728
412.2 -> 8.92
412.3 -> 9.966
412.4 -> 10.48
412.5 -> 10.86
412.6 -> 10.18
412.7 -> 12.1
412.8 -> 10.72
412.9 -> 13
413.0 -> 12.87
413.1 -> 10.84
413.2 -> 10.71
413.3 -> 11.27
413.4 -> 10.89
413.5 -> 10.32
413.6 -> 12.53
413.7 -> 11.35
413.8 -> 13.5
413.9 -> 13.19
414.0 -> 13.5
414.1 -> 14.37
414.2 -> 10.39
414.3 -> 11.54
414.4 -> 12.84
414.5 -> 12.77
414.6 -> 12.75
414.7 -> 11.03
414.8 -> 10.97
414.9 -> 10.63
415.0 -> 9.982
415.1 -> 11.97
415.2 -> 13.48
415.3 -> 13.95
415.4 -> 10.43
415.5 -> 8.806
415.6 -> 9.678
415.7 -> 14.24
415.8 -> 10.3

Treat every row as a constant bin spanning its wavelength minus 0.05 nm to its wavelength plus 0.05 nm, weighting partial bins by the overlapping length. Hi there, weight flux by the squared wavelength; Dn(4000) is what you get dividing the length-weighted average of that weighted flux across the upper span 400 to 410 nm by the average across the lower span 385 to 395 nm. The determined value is 1.36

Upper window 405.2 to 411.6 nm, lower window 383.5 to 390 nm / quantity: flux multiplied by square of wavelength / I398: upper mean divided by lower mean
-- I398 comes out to 1.38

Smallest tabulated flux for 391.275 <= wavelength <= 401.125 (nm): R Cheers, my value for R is 5.065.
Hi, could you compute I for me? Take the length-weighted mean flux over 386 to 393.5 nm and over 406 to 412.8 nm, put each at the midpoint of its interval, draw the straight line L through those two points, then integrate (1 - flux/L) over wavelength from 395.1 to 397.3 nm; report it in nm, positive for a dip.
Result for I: 0.22 nm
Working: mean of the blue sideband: 9.3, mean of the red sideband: 11.2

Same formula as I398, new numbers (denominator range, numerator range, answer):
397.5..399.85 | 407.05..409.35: 1.11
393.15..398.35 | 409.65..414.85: 1.35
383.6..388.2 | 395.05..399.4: 1.14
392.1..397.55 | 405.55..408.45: 1.43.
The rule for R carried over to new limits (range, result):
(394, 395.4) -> 7.336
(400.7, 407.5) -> 8.916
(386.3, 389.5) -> 7.029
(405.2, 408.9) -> 9.11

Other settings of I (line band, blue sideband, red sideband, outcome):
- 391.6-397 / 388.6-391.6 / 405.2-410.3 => 0.68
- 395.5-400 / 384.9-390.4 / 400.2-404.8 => 0.23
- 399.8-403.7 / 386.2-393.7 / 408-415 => -0.48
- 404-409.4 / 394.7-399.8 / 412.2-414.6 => -0.29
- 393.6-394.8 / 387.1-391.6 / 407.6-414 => 0.12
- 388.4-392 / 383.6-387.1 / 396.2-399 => -0.22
